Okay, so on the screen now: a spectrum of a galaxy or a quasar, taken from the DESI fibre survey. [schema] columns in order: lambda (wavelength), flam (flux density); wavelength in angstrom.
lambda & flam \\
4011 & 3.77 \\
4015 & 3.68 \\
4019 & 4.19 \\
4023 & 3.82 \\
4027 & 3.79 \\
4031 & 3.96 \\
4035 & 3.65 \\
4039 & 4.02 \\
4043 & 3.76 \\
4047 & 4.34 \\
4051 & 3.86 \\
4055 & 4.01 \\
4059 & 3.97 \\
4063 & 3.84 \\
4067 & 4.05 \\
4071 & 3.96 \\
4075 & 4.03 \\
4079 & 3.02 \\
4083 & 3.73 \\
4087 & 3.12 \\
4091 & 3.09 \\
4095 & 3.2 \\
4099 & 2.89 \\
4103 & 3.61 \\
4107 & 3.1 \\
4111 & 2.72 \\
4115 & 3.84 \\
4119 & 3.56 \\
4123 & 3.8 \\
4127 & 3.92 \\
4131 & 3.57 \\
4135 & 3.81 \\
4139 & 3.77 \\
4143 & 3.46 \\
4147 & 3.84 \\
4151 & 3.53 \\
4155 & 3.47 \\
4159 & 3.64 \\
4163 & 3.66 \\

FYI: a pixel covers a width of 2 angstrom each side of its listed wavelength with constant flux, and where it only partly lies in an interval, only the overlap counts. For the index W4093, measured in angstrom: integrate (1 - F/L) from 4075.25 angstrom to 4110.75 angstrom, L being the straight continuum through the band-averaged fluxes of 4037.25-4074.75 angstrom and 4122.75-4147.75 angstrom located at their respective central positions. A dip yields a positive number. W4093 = 5.8 angstrom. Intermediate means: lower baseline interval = 3.98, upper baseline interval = 3.73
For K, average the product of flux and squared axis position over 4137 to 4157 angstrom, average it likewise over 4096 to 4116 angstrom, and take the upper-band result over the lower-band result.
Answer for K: 1.15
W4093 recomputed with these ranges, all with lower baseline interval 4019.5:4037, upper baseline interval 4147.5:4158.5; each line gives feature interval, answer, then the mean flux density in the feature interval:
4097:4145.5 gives 1.7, 3.51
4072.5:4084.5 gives 0.4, 3.6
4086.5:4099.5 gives 2.1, 3.09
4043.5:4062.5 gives -1.1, 4.01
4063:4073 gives -0.6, 3.97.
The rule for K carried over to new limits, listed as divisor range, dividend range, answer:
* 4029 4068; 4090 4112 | 0.81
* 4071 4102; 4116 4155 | 1.13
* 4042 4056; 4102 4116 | 0.84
